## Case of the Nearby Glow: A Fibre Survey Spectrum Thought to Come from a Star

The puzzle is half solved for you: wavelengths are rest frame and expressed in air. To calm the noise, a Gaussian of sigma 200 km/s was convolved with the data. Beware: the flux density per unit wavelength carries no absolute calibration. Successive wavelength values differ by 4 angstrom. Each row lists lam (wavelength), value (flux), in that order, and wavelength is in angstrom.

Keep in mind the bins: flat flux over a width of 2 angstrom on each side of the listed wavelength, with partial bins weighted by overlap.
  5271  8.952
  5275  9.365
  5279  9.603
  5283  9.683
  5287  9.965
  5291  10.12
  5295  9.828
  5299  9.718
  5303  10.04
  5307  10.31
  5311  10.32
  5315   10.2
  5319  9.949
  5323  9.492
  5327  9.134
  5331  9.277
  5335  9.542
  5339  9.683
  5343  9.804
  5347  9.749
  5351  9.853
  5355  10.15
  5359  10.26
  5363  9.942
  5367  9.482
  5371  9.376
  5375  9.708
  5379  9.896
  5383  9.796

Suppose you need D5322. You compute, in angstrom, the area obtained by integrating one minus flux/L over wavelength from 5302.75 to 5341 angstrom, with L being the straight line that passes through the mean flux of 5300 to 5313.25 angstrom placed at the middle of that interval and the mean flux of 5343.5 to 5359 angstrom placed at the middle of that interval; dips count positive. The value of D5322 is 1.2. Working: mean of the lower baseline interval 10.2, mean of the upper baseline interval 9.95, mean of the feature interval 9.78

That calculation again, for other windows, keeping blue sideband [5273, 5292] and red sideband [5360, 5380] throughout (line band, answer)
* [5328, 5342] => 0.31 angstrom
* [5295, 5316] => -0.79 angstrom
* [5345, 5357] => -0.26 angstrom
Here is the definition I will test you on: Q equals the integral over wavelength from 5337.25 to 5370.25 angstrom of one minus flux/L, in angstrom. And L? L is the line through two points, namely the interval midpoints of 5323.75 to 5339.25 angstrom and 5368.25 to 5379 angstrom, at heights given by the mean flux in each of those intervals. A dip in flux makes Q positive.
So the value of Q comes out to -1.21 angstrom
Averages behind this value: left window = 9.38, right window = 9.6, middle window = 9.85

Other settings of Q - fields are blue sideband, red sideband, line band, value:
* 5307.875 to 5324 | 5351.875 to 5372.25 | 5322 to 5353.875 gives 1.2 angstrom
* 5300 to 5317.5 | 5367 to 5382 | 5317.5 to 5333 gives 0.9 angstrom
